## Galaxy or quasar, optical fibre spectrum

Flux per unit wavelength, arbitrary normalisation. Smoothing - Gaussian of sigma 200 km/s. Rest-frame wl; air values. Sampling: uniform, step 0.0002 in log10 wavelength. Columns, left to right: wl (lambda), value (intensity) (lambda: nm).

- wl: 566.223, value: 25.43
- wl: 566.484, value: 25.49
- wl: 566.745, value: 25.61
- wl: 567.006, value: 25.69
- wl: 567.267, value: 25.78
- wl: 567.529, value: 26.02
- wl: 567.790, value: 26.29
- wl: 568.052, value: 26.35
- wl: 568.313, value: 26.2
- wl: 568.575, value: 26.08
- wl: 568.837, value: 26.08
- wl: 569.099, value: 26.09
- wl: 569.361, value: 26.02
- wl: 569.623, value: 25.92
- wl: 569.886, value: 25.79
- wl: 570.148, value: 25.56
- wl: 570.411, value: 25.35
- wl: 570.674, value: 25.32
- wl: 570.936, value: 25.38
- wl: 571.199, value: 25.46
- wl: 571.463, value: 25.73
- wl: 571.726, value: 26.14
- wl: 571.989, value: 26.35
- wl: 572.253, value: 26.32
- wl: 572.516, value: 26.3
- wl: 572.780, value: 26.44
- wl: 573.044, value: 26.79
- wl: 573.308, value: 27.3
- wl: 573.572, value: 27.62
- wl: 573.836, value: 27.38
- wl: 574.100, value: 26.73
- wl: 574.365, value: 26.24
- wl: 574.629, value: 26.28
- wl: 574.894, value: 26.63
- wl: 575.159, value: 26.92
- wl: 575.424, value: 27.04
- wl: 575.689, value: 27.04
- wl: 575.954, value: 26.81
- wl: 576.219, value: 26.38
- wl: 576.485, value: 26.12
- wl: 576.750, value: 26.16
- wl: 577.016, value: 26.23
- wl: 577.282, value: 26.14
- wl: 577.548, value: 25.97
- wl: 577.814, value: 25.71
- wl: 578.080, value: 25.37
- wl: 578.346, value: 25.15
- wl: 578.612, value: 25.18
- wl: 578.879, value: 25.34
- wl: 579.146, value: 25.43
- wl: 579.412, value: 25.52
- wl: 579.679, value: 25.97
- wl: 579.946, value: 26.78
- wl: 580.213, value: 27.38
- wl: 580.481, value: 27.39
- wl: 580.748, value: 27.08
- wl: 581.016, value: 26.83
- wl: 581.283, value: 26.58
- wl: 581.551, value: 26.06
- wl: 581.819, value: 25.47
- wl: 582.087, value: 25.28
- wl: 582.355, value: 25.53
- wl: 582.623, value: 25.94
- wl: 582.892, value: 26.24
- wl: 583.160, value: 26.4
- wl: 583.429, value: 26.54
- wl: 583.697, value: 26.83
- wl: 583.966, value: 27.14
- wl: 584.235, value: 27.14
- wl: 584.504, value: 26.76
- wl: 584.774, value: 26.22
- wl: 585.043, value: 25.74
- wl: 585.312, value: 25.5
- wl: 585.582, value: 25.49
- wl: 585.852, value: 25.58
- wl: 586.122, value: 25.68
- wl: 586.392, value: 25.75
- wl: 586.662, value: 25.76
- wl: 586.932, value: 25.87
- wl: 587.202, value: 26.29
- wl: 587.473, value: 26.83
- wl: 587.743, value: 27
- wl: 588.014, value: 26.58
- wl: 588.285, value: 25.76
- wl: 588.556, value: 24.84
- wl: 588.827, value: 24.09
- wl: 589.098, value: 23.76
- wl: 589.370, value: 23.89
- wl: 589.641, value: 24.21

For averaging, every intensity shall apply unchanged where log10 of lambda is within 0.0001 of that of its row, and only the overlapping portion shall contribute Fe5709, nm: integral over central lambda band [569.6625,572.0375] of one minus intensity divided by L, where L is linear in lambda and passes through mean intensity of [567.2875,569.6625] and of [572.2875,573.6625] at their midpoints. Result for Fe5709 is 0.074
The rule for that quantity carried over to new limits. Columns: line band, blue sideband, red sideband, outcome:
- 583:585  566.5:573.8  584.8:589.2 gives -0.07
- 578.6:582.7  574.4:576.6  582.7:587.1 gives 0.04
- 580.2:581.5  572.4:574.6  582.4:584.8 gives -0.02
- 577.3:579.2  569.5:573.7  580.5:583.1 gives 0.05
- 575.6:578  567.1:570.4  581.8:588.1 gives -0.02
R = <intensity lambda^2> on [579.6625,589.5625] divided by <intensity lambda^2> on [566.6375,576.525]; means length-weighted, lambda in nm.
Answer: 1.04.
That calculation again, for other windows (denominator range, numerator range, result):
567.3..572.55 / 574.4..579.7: 1.03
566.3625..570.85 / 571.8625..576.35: 1.05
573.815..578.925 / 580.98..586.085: 1.02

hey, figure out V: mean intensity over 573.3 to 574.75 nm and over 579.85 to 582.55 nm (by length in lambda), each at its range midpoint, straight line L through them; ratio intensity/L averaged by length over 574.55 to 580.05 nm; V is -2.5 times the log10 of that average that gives 0.02 mag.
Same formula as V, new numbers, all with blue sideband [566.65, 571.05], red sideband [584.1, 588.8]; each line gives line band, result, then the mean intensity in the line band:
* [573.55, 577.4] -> -0.03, 26.6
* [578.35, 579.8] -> 0.02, 25.5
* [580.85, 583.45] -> 0.00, 26.1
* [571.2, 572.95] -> -0.01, 26.2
